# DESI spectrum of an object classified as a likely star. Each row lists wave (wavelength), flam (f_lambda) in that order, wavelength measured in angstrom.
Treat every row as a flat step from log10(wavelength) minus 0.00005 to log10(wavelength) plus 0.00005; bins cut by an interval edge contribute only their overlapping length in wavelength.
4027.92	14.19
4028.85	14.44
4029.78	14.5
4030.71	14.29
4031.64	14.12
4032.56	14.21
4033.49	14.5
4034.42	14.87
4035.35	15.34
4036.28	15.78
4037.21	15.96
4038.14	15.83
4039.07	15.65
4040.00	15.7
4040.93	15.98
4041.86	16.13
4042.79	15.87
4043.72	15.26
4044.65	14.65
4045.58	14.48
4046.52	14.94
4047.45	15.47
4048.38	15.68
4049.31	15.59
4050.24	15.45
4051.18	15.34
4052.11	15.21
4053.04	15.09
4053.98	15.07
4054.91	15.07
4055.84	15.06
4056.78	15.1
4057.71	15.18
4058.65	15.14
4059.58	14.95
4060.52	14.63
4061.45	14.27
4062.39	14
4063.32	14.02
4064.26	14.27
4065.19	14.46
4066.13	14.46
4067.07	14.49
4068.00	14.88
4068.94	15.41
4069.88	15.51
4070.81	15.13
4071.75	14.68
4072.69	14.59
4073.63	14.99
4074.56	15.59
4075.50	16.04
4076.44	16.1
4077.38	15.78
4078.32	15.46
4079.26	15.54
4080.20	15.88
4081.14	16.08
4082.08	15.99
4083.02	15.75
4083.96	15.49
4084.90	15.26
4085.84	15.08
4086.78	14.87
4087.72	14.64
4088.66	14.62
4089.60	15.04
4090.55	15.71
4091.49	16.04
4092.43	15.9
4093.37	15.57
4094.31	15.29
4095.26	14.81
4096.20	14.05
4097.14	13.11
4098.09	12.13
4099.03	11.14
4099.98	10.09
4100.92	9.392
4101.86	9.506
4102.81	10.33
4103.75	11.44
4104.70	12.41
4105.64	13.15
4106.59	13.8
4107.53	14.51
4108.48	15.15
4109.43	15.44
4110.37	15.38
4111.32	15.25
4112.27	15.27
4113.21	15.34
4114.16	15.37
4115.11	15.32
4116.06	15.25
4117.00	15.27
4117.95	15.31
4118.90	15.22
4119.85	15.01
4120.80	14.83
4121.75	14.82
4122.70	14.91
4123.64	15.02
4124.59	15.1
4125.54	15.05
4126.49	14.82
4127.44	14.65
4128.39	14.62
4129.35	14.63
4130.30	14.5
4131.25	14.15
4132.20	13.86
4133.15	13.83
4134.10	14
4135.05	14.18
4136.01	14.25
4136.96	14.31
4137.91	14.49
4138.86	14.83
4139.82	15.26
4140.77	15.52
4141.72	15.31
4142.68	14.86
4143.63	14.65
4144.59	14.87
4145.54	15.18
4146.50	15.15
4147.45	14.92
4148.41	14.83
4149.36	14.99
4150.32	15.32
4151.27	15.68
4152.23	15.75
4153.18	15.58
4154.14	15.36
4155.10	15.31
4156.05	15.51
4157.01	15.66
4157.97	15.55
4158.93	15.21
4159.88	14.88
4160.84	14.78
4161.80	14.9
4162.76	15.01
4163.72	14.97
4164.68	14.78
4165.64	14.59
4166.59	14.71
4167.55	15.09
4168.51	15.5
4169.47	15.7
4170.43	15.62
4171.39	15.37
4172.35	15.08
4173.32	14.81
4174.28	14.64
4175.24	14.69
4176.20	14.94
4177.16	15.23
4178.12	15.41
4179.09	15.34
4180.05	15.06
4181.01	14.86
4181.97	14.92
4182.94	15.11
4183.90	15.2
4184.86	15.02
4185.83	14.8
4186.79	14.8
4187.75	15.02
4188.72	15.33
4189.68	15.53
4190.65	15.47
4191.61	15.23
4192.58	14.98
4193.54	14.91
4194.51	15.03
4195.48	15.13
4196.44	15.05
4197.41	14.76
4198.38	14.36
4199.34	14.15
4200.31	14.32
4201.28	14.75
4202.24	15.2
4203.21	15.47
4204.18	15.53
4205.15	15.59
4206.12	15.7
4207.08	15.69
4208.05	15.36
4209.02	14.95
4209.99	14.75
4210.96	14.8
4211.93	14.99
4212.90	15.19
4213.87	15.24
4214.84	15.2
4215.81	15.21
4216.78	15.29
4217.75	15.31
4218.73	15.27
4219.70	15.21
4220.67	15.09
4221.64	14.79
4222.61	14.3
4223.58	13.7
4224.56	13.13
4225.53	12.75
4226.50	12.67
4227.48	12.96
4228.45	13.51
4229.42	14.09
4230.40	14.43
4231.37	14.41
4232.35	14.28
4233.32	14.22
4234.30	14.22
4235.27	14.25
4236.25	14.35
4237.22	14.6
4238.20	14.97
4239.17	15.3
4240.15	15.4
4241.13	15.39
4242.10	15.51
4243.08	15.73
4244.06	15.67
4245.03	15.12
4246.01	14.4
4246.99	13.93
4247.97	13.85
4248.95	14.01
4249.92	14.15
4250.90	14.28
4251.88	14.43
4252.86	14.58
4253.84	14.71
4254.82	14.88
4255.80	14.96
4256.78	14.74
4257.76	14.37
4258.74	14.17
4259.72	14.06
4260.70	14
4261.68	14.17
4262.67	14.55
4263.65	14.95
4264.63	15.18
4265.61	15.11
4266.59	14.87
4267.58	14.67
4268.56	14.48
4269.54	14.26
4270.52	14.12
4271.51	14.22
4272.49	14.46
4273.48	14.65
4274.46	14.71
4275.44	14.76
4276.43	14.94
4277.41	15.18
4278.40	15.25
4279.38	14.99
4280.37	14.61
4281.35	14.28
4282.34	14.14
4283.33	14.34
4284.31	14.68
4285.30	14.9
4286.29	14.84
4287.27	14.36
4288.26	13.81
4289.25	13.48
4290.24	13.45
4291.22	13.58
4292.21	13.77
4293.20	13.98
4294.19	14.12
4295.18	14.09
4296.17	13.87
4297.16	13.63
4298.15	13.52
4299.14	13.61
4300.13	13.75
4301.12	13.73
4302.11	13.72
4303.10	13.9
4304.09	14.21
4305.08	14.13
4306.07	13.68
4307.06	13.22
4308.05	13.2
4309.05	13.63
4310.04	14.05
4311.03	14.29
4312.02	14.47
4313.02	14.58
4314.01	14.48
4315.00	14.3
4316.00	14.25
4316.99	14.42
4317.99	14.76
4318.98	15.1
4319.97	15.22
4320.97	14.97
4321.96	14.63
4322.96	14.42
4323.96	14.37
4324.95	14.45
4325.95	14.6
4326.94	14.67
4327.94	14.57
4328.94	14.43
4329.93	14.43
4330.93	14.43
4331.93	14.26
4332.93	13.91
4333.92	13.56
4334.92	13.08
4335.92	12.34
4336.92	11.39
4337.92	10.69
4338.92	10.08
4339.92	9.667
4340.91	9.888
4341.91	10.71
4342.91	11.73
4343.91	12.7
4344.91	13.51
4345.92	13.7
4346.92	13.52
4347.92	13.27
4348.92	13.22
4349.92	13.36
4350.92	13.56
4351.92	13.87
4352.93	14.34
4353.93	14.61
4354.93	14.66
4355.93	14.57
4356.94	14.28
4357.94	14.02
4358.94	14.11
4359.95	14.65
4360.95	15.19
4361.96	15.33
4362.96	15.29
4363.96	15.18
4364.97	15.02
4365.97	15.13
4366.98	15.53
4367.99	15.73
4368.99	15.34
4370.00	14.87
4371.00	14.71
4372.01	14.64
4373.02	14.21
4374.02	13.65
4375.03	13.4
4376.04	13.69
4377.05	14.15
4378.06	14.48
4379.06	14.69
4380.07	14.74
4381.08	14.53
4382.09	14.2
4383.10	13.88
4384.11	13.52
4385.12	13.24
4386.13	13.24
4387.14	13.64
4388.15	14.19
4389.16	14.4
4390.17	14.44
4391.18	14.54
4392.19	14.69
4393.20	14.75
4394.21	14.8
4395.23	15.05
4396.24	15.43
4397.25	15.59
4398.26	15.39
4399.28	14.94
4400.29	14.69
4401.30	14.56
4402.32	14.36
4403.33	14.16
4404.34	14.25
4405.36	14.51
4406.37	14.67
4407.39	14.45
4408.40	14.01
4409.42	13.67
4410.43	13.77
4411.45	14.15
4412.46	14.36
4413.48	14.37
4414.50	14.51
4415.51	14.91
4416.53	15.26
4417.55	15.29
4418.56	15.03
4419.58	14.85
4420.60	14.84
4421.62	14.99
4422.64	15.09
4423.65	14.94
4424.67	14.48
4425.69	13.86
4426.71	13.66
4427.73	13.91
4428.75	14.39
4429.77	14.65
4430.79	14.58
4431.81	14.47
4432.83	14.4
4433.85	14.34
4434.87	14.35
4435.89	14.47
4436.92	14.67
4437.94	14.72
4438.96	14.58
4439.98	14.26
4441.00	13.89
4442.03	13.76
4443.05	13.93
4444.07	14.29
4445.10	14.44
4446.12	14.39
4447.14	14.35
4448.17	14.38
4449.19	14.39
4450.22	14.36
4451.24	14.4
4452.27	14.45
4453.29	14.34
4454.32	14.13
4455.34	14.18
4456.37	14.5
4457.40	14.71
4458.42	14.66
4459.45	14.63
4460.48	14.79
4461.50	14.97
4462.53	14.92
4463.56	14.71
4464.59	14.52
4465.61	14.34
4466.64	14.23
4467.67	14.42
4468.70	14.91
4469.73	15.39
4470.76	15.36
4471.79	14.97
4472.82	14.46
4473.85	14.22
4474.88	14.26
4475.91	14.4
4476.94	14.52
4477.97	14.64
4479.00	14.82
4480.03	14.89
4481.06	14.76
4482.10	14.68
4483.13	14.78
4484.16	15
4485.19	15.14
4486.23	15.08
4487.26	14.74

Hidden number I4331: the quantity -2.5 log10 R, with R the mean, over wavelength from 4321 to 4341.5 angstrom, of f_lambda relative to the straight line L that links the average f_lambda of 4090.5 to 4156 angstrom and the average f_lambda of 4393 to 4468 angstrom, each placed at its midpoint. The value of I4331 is 0.10 mag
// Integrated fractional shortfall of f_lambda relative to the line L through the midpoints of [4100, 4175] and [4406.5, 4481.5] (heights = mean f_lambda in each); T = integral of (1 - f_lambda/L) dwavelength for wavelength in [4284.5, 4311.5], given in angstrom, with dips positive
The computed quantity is 1.3 angstrom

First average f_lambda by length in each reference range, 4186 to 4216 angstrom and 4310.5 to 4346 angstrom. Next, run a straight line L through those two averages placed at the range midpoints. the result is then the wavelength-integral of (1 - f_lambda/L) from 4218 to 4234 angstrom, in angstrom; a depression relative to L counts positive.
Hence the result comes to 0.8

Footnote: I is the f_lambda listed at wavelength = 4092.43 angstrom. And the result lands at 15.9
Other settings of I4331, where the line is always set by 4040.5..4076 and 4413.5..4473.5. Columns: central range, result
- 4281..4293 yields 0.047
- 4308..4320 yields 0.025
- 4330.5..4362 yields 0.118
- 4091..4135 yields 0.063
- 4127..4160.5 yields 0.003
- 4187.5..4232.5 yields 0.007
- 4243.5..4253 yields 0.026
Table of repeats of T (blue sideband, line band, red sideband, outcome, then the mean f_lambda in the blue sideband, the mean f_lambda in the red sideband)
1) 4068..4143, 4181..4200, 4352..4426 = -0.53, 14.6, 14.6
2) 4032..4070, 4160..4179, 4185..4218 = 0.05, 15.1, 15.1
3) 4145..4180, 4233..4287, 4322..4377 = -0.73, 15.2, 13.8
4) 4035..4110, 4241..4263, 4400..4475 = 0.03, 14.7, 14.5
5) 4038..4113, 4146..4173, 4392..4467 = -1.02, 14.7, 14.5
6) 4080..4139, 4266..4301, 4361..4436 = 0.44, 14.4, 14.5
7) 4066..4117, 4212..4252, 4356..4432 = -0.03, 14.5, 14.5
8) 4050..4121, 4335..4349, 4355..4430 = 2.57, 14.6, 14.5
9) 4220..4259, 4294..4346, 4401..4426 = 3.13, 14.4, 14.5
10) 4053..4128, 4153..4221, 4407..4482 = -2.44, 14.6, 14.5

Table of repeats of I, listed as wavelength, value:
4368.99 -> 15.34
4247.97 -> 13.85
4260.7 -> 14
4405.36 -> 14.51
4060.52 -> 14.63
